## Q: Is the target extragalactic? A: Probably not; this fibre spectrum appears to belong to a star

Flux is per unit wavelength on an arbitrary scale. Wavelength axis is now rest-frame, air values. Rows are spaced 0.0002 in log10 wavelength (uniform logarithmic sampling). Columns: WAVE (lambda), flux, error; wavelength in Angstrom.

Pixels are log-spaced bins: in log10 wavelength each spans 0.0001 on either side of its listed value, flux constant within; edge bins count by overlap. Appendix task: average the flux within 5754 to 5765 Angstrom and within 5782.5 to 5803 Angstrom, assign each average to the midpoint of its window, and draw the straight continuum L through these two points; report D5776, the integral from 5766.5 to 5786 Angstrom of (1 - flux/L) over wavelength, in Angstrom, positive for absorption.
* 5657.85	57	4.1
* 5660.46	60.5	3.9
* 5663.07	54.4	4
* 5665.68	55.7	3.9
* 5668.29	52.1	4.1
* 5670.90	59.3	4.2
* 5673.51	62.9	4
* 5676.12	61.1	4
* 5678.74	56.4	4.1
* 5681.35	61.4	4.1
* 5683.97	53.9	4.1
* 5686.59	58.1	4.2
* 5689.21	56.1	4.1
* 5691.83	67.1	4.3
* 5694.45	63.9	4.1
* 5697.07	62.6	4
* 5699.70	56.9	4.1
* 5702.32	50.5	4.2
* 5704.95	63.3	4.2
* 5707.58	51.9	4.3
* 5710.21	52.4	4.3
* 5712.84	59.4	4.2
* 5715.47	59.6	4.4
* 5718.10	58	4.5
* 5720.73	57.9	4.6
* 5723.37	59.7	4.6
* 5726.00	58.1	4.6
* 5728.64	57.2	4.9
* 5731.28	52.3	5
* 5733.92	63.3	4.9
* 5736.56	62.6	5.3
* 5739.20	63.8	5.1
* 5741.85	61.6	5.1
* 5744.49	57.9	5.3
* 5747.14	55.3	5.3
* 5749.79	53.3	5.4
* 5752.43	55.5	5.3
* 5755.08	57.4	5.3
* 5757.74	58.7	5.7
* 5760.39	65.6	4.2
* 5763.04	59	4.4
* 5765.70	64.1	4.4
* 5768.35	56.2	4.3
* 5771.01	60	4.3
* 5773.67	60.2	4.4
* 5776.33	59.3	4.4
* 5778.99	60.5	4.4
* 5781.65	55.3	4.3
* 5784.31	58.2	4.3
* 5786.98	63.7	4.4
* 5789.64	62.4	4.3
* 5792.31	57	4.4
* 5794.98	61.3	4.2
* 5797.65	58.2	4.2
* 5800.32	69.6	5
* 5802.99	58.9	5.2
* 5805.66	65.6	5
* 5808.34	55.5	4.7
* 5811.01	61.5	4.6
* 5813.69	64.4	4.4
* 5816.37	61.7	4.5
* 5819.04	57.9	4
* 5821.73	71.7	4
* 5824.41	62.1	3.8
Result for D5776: 0.6 Angstrom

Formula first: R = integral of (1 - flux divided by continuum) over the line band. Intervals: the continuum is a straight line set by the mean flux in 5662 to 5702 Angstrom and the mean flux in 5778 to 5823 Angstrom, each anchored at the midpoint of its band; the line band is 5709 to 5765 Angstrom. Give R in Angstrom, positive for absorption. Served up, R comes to 1.2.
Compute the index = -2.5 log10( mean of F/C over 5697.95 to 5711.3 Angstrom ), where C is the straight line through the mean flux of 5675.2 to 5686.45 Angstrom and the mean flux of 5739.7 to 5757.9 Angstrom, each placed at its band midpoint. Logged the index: 0.05 mag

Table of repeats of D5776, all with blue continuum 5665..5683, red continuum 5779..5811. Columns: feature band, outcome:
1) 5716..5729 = 0.2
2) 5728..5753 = 0.5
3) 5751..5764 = 0.2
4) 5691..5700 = -0.6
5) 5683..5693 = 0.0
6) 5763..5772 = 0.0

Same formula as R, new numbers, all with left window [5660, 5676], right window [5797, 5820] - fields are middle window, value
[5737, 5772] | 0.53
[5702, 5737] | 0.85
